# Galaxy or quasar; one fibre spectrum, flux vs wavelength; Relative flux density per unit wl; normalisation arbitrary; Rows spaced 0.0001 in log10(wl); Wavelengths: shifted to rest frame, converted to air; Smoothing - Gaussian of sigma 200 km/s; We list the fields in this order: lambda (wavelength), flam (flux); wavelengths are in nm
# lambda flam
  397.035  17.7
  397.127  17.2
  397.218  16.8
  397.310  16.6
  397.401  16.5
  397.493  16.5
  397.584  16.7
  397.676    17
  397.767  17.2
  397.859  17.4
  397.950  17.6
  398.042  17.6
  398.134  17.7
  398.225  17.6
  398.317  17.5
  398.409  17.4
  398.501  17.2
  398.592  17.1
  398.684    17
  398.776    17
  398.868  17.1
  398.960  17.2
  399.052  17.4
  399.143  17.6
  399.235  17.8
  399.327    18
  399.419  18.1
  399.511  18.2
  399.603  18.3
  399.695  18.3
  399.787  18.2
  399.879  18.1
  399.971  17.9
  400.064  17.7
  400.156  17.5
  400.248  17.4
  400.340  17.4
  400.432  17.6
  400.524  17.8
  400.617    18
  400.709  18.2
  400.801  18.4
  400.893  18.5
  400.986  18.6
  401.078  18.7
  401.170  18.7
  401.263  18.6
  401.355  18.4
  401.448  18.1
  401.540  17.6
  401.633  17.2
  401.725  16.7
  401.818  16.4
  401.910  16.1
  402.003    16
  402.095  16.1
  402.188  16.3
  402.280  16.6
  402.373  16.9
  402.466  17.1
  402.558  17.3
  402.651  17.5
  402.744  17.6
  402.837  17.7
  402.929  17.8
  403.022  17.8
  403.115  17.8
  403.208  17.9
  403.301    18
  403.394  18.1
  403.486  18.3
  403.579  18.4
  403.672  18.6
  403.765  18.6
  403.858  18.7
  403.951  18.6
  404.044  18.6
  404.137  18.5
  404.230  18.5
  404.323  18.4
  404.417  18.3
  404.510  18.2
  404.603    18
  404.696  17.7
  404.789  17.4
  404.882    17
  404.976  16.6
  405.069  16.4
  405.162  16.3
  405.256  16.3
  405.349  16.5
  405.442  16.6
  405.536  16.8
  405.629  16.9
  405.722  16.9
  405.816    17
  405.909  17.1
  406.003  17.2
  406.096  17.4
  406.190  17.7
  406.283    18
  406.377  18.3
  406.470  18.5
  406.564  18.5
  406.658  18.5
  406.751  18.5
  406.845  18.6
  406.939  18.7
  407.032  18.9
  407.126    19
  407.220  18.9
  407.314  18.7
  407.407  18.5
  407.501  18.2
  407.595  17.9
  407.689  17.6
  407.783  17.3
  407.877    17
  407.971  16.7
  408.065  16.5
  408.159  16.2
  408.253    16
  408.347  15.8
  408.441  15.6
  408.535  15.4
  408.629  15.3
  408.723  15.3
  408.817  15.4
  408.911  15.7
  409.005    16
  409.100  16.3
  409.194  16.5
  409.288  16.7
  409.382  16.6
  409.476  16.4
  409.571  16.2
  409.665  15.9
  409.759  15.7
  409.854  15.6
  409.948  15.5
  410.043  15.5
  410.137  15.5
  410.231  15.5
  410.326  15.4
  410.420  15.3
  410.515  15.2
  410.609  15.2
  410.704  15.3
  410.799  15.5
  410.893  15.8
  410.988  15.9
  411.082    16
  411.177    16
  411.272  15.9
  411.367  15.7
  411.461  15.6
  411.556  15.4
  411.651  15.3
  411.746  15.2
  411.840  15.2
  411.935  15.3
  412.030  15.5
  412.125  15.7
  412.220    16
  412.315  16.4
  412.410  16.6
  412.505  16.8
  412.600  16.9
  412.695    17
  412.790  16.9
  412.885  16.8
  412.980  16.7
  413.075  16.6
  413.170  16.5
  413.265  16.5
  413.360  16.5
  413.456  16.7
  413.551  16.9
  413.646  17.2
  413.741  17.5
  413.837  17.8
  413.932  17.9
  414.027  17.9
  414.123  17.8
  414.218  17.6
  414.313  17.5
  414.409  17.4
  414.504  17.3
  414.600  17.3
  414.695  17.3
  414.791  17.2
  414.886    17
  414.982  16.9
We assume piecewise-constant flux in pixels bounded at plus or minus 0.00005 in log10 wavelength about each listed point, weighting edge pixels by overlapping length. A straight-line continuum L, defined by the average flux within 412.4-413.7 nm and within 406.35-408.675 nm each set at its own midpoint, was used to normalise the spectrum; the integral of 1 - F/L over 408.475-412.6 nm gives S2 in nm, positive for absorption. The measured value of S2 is 0.33 nm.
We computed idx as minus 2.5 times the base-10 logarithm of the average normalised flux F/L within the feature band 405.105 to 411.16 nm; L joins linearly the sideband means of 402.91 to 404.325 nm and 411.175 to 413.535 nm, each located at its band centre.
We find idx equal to 0.03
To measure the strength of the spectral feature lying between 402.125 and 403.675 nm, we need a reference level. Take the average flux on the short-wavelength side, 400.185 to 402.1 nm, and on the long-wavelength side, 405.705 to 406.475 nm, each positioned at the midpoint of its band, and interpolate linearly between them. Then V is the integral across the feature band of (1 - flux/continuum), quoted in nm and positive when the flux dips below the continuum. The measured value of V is 0.004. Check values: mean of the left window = 17.7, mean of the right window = 17.5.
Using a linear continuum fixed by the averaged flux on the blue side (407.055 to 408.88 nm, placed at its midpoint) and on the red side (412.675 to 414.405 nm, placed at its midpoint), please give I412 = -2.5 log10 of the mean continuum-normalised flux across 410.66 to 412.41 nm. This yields 0.09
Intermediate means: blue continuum 16.9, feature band 15.7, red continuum 17.1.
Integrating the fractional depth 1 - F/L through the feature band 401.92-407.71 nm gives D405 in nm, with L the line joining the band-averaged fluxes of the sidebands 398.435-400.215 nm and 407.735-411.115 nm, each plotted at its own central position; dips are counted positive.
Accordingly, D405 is -0.360 nm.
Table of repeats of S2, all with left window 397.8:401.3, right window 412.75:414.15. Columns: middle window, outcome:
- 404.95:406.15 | 0.048 nm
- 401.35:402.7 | 0.058 nm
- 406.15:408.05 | -0.084 nm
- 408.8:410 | 0.085 nm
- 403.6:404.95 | -0.050 nm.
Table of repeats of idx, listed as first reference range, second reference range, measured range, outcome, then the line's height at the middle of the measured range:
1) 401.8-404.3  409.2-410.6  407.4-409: -0.01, 16.3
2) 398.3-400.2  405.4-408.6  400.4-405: -0.01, 17.6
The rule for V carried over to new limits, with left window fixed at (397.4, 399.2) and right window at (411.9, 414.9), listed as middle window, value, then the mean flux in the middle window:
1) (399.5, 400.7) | -0.047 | 17.9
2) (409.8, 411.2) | 0.118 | 15.5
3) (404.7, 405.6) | 0.020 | 16.7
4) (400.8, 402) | -0.041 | 17.8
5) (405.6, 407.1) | -0.078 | 17.9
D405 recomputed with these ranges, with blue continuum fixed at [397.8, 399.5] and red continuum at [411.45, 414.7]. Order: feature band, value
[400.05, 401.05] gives -0.03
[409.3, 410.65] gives 0.09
